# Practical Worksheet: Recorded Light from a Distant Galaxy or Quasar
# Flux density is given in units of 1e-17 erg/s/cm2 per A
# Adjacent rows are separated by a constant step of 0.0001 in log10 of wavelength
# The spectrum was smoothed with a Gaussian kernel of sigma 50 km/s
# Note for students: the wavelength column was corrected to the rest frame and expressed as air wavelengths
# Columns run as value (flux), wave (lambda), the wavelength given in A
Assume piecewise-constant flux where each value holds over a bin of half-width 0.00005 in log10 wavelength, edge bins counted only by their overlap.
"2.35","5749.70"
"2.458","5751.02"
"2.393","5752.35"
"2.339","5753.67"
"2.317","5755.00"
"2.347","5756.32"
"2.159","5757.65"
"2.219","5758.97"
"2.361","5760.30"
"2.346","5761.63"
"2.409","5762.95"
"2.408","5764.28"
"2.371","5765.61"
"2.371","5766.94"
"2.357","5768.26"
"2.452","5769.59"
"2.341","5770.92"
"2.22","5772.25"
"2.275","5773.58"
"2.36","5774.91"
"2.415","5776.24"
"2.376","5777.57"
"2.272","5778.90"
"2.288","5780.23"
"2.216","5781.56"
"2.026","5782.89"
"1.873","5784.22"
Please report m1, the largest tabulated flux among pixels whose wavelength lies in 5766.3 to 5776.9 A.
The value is 2.452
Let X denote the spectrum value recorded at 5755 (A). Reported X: 2.317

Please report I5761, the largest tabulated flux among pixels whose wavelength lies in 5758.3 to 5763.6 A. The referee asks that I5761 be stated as 2.409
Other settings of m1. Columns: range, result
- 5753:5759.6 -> 2.347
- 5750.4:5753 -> 2.458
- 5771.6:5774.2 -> 2.275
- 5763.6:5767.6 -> 2.408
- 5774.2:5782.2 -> 2.415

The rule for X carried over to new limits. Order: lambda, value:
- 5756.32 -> 2.347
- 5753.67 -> 2.339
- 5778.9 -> 2.272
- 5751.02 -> 2.458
